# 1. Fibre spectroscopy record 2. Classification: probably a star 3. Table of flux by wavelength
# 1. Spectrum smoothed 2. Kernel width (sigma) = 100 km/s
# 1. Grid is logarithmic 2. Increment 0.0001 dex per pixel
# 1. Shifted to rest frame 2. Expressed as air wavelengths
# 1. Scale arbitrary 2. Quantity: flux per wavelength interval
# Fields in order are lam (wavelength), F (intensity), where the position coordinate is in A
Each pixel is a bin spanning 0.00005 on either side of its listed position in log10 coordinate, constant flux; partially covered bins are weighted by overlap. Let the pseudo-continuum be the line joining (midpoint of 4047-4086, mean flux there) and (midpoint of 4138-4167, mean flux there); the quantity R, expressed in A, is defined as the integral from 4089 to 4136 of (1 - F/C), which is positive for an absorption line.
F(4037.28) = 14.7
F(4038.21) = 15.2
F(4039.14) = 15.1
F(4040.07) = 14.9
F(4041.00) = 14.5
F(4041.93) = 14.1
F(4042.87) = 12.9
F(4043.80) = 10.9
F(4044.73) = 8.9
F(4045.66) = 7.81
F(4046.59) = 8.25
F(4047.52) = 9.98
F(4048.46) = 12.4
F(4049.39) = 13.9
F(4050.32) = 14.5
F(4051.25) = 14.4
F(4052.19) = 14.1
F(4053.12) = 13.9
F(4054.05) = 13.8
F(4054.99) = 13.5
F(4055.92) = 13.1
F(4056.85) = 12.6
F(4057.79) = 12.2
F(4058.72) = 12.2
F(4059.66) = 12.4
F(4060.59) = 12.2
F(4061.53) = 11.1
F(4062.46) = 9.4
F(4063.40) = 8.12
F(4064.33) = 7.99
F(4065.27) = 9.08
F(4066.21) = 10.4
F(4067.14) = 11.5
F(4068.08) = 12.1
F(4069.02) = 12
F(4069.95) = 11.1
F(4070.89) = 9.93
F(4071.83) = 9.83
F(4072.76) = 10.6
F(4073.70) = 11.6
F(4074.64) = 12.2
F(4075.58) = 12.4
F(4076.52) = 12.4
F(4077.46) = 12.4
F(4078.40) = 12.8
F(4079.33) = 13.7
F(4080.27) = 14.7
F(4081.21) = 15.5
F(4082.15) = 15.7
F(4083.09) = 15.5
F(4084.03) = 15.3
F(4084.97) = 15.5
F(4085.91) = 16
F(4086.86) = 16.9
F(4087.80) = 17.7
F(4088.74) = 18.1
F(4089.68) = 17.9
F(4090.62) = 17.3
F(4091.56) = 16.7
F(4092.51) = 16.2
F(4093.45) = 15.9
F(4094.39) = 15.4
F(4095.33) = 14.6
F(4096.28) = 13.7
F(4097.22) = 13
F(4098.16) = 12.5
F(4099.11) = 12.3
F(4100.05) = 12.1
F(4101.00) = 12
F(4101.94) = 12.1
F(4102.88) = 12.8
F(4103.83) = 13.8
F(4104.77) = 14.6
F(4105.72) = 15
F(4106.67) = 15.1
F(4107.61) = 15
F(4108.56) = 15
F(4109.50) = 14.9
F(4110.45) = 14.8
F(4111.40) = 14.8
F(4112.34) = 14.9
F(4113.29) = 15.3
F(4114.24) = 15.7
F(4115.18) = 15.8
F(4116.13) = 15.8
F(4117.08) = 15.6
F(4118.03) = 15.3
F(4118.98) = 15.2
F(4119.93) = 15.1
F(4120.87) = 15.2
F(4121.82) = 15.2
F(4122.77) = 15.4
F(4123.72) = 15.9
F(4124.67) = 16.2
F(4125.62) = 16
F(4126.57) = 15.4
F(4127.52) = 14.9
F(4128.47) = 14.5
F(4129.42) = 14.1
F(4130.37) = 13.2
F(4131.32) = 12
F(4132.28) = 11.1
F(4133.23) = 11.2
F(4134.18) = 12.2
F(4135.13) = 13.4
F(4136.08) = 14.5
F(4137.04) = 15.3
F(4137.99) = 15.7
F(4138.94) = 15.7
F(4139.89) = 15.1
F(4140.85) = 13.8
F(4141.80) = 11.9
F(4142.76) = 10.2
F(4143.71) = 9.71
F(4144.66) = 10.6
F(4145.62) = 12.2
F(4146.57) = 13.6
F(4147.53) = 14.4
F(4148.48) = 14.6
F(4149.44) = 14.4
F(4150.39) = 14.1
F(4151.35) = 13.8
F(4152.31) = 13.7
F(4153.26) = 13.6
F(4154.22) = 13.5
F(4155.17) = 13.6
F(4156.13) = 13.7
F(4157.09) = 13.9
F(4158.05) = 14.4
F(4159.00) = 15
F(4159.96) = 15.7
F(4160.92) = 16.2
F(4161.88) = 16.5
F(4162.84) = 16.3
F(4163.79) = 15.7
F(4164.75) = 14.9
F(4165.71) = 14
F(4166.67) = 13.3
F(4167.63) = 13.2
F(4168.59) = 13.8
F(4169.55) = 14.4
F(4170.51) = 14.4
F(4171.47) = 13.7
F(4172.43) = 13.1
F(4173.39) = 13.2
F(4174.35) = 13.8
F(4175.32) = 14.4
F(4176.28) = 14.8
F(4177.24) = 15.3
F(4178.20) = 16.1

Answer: -4.6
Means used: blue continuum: 12.4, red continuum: 14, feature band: 14.5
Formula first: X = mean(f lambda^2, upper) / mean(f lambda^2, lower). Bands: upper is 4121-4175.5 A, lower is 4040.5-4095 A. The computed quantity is 1.1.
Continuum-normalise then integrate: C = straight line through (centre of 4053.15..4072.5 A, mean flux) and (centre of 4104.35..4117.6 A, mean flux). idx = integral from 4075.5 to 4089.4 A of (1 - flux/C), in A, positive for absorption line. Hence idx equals -2.4 A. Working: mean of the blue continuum 11.3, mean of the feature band 15.1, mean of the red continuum 15.2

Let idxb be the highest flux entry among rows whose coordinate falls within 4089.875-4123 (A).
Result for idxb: 17.3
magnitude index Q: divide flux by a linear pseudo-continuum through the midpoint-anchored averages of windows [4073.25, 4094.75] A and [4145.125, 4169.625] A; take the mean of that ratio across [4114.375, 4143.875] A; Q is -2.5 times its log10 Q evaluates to 0.03 mag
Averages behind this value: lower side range 15.1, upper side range 14.3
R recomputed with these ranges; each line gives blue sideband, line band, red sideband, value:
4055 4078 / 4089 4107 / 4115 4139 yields -2.0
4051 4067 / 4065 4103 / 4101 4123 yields -1.3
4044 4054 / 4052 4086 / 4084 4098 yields 3.6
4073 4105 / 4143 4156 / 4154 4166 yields 1.5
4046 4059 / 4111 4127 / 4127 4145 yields -2.9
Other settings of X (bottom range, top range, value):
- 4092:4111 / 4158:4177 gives 1.07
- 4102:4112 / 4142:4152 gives 0.90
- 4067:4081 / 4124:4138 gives 1.19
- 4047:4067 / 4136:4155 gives 1.18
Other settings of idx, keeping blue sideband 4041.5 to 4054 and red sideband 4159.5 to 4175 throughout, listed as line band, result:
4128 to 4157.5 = 1.4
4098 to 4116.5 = -1.3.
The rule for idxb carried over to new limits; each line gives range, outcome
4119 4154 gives 16.2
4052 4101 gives 18.1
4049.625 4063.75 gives 14.5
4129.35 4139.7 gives 15.7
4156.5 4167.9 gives 16.5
